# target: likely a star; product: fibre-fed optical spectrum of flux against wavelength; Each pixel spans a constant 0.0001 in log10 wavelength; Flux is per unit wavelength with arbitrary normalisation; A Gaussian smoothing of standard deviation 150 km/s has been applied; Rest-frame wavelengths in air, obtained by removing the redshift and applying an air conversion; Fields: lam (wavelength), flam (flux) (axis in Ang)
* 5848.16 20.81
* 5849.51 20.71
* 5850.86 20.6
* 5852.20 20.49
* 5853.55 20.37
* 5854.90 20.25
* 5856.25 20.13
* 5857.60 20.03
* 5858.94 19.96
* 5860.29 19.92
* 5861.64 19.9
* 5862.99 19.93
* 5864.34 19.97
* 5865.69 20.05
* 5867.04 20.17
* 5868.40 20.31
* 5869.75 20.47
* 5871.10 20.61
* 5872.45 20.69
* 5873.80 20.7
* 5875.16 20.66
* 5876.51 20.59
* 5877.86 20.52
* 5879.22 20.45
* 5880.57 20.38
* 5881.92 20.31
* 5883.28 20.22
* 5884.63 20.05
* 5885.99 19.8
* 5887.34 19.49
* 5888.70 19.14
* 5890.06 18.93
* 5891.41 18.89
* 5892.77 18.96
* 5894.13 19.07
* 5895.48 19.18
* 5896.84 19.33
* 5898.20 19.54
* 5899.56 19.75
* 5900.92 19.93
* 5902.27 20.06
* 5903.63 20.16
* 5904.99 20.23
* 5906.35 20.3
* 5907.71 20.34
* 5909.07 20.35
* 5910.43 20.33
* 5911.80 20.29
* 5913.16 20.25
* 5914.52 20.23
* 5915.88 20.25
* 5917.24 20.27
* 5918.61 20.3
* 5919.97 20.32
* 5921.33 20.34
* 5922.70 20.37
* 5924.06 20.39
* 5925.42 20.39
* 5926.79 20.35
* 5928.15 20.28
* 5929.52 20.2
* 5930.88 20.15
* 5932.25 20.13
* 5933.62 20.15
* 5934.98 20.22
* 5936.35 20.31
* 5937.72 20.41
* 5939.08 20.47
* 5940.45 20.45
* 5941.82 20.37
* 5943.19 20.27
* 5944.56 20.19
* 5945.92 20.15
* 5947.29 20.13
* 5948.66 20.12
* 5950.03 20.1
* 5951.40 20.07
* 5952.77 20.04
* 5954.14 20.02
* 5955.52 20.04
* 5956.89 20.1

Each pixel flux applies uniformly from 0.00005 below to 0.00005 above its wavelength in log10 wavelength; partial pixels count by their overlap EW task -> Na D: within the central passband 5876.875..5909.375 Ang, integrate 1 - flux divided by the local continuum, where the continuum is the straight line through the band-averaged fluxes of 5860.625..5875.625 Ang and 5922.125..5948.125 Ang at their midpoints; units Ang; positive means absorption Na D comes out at 0.8 Ang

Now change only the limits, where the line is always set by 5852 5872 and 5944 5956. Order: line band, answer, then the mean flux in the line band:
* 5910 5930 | -0.18 Ang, 20.3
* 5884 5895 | 0.47 Ang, 19.3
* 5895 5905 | 0.19 Ang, 19.8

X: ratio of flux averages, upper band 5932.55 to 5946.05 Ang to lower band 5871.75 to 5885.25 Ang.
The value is 1.0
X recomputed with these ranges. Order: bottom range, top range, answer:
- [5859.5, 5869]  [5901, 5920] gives 1.01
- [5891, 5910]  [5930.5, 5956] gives 1.02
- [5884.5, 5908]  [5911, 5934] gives 1.03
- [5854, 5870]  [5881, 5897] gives 0.97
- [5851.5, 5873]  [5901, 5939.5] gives 1.00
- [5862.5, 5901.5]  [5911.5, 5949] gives 1.02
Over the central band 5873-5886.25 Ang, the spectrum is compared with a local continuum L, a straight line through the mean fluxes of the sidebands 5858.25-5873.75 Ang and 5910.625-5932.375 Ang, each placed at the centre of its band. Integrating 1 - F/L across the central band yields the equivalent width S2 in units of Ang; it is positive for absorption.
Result -0.11 Ang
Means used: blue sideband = 20.2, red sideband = 20.3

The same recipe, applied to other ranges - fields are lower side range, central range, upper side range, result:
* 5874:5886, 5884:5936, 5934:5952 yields 0.89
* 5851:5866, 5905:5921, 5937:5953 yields -0.07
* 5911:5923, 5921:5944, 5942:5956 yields -0.12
